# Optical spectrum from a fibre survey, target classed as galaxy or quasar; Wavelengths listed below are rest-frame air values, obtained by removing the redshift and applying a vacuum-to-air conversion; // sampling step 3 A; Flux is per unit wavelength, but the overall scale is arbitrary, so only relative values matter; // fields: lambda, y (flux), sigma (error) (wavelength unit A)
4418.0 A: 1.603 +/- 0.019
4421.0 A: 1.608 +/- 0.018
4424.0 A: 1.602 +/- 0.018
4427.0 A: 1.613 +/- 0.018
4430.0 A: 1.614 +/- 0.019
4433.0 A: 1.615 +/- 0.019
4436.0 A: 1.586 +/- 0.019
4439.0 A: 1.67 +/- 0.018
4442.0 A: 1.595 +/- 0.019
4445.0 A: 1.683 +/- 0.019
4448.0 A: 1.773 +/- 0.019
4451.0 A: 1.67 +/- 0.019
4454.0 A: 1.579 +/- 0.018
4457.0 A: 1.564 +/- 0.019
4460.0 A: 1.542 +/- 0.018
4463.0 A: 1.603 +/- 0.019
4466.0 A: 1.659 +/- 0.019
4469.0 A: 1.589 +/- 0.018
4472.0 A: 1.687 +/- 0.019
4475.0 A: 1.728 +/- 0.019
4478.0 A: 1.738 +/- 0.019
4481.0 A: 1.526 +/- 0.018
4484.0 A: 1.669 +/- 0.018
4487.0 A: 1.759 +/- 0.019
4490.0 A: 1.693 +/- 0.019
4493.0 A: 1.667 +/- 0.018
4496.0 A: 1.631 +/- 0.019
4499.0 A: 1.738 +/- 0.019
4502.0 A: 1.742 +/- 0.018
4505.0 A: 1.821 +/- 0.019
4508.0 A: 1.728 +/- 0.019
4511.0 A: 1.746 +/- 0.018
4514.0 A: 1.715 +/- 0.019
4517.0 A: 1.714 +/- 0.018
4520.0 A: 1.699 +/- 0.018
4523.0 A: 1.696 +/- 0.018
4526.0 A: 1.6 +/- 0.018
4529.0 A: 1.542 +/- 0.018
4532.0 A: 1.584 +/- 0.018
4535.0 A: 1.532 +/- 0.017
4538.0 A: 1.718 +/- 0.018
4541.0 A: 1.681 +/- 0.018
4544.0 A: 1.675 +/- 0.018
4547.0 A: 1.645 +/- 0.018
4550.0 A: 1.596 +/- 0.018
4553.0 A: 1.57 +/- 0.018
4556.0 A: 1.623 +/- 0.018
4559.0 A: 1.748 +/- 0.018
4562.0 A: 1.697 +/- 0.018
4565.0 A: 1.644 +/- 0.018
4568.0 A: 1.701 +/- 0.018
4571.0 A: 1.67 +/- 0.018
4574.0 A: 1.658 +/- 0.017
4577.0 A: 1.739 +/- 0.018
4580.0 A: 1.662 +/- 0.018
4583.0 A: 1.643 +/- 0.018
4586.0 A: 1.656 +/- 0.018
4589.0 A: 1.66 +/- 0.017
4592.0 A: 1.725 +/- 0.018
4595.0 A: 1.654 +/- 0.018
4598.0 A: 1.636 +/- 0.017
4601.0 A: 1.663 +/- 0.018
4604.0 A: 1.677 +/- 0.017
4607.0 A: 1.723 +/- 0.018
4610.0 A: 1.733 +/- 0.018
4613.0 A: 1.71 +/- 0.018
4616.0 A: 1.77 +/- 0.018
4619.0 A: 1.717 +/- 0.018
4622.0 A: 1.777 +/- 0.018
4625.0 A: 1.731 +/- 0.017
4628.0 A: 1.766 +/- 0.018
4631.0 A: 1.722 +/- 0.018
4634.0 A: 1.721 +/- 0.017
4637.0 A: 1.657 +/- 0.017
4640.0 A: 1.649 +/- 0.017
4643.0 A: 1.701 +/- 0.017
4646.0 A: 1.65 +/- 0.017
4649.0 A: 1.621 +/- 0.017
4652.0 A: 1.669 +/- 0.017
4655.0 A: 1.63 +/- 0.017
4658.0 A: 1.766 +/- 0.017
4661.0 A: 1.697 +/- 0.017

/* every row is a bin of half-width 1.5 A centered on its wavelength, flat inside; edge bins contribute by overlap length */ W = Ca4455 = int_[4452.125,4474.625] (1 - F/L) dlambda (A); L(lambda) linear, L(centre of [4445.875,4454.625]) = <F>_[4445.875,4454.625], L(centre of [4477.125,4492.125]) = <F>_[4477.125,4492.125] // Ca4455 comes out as 0.93 A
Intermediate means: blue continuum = 1.68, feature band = 1.61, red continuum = 1.67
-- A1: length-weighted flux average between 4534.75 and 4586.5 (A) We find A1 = 1.66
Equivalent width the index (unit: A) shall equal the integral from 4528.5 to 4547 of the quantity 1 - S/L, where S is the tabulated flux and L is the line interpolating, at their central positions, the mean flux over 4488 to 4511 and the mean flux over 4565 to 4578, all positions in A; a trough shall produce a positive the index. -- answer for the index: 0.8 A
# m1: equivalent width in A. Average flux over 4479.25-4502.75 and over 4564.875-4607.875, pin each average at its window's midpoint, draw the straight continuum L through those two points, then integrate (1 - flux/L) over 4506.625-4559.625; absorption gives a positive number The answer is 0.7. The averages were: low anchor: 1.68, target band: 1.65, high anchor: 1.67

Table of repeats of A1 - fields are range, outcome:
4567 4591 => 1.67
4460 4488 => 1.65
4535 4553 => 1.64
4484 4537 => 1.68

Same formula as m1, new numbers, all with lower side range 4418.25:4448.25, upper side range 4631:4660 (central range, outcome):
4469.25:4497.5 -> -0.6 A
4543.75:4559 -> 0.2 A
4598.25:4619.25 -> -0.5 A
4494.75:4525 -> -1.4 A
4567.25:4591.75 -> -0.2 A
